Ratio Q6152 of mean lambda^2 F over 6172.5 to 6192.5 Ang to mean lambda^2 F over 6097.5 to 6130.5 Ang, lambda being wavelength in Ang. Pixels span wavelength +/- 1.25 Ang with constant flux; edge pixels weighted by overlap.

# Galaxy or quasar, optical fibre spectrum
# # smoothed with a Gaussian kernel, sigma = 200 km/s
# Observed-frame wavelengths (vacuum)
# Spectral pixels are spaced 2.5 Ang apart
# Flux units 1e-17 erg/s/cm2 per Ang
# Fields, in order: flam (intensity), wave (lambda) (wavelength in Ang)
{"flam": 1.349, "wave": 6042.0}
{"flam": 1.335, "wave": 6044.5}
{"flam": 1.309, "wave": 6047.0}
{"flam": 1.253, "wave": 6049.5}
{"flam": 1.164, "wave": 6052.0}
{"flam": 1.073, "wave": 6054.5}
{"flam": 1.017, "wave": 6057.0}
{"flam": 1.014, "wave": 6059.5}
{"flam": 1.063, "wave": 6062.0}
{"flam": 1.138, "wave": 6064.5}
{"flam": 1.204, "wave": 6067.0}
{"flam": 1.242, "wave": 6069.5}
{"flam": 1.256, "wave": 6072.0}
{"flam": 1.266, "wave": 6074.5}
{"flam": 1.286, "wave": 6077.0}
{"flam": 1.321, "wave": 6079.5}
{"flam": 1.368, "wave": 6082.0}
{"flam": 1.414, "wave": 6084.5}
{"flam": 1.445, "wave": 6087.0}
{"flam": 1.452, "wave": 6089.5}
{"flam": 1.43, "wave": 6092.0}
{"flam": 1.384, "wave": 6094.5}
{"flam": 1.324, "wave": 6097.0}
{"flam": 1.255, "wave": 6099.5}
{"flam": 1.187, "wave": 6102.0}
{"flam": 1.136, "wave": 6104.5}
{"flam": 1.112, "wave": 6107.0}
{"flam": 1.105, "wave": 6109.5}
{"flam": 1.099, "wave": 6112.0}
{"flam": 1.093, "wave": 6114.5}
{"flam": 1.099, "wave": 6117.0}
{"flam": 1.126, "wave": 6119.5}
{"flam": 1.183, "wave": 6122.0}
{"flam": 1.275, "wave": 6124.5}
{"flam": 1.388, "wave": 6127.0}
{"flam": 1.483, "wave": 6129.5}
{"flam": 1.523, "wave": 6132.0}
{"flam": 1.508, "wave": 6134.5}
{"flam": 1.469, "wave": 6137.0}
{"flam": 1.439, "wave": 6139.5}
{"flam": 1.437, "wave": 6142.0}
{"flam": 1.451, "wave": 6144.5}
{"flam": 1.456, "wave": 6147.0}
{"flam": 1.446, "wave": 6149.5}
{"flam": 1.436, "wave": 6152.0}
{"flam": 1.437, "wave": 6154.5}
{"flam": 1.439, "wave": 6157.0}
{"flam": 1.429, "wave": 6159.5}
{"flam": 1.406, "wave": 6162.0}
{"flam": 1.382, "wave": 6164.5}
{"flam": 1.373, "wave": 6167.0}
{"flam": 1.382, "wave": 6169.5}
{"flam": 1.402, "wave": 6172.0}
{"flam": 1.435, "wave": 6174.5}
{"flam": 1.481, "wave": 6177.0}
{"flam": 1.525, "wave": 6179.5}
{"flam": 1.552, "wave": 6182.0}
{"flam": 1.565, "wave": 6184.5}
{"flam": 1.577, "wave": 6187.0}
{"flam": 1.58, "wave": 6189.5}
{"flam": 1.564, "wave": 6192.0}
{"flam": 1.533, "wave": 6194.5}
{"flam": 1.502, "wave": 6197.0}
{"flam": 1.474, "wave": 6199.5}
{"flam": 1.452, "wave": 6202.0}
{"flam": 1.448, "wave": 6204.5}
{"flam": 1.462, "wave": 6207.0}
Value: 1.31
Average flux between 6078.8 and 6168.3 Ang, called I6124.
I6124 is 1.34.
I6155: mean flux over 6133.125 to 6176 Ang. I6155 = 1.43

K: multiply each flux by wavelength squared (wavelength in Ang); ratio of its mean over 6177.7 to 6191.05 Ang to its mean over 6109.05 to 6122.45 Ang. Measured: 1.4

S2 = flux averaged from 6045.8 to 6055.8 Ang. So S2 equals 1.2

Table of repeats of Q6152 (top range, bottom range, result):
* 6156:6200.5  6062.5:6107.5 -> 1.18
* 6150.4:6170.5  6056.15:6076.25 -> 1.26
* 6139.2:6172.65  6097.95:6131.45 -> 1.20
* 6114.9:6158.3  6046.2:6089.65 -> 1.15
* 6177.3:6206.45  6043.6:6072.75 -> 1.36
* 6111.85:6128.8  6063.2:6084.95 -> 0.95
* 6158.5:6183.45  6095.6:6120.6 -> 1.27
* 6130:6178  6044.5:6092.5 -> 1.19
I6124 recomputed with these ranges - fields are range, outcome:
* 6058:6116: 1.24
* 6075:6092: 1.38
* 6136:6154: 1.45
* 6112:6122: 1.11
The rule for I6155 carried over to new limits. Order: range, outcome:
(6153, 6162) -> 1.43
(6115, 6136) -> 1.32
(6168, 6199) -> 1.51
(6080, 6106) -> 1.34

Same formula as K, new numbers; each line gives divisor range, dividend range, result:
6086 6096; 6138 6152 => 1.03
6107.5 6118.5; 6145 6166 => 1.32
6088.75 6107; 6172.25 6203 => 1.21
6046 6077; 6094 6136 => 1.09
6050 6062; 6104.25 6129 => 1.11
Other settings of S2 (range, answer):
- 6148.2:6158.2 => 1.44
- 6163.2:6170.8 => 1.38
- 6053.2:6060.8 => 1.04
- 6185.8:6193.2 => 1.57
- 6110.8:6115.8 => 1.1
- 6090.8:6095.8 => 1.41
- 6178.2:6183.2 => 1.54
